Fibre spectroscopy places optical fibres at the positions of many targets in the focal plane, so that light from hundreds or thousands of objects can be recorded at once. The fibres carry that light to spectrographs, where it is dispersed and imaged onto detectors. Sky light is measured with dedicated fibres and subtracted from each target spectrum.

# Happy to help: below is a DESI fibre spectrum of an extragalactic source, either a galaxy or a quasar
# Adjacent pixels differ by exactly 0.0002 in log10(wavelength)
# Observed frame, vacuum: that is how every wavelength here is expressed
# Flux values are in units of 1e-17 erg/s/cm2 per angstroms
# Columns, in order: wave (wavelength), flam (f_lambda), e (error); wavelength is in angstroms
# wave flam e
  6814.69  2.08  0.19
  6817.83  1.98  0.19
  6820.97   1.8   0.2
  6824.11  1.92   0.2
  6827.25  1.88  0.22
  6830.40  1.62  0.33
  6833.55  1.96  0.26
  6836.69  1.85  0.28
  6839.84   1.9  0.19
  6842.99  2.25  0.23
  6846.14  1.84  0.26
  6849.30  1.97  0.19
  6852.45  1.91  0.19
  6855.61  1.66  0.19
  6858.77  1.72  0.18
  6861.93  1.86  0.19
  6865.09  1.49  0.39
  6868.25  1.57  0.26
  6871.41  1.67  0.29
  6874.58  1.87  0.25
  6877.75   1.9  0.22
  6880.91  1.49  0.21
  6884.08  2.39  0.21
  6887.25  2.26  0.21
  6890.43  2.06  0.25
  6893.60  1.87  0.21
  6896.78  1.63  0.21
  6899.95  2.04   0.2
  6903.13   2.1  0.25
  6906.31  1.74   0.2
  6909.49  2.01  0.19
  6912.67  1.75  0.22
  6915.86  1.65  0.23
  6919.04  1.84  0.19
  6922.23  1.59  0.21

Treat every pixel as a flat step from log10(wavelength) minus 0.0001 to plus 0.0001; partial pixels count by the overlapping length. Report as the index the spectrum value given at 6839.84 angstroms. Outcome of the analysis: 1.9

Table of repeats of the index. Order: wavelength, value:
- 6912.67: 1.75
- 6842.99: 2.25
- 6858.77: 1.72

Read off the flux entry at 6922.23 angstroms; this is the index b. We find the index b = 1.59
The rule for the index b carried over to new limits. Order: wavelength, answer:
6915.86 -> 1.65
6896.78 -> 1.63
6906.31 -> 1.74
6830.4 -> 1.62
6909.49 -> 2.01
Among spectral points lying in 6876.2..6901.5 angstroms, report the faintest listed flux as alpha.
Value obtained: 1.49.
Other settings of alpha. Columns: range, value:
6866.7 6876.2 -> 1.57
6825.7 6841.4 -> 1.62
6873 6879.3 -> 1.87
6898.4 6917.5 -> 1.65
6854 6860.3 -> 1.66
